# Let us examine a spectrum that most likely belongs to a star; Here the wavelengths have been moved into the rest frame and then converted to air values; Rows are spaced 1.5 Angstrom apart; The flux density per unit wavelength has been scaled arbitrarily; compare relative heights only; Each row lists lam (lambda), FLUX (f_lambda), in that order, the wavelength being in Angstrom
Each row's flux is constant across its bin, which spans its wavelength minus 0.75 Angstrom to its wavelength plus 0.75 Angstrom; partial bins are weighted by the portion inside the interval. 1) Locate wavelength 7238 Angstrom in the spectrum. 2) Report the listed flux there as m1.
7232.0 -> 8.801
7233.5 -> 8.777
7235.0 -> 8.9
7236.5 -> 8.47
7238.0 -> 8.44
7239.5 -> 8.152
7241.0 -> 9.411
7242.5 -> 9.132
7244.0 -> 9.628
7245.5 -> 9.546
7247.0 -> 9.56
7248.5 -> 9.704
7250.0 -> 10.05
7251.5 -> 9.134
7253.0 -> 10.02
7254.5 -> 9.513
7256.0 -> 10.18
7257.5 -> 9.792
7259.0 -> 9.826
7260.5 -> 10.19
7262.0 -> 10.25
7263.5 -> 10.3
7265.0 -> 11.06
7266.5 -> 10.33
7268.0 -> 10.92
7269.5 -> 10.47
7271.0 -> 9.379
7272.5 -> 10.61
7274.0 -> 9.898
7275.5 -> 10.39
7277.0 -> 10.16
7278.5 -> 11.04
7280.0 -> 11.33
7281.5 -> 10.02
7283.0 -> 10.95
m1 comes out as 8.44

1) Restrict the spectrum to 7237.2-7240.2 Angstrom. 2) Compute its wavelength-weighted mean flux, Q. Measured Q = 8.3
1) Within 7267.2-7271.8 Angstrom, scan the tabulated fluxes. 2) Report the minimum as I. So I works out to 9.379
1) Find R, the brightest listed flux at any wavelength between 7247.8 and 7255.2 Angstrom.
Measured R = 10.05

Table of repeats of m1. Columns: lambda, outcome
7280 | 11.33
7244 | 9.628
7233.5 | 8.777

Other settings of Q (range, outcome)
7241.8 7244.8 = 9.39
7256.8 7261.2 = 9.93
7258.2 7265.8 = 10.3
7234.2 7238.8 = 8.6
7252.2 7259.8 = 9.86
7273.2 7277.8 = 10.2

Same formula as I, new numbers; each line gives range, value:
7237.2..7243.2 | 8.152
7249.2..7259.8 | 9.134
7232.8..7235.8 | 8.777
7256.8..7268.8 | 9.792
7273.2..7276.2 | 9.898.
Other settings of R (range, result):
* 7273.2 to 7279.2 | 11.04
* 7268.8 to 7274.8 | 10.61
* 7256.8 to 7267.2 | 11.06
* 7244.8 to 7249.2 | 9.704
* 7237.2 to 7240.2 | 8.44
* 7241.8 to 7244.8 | 9.628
